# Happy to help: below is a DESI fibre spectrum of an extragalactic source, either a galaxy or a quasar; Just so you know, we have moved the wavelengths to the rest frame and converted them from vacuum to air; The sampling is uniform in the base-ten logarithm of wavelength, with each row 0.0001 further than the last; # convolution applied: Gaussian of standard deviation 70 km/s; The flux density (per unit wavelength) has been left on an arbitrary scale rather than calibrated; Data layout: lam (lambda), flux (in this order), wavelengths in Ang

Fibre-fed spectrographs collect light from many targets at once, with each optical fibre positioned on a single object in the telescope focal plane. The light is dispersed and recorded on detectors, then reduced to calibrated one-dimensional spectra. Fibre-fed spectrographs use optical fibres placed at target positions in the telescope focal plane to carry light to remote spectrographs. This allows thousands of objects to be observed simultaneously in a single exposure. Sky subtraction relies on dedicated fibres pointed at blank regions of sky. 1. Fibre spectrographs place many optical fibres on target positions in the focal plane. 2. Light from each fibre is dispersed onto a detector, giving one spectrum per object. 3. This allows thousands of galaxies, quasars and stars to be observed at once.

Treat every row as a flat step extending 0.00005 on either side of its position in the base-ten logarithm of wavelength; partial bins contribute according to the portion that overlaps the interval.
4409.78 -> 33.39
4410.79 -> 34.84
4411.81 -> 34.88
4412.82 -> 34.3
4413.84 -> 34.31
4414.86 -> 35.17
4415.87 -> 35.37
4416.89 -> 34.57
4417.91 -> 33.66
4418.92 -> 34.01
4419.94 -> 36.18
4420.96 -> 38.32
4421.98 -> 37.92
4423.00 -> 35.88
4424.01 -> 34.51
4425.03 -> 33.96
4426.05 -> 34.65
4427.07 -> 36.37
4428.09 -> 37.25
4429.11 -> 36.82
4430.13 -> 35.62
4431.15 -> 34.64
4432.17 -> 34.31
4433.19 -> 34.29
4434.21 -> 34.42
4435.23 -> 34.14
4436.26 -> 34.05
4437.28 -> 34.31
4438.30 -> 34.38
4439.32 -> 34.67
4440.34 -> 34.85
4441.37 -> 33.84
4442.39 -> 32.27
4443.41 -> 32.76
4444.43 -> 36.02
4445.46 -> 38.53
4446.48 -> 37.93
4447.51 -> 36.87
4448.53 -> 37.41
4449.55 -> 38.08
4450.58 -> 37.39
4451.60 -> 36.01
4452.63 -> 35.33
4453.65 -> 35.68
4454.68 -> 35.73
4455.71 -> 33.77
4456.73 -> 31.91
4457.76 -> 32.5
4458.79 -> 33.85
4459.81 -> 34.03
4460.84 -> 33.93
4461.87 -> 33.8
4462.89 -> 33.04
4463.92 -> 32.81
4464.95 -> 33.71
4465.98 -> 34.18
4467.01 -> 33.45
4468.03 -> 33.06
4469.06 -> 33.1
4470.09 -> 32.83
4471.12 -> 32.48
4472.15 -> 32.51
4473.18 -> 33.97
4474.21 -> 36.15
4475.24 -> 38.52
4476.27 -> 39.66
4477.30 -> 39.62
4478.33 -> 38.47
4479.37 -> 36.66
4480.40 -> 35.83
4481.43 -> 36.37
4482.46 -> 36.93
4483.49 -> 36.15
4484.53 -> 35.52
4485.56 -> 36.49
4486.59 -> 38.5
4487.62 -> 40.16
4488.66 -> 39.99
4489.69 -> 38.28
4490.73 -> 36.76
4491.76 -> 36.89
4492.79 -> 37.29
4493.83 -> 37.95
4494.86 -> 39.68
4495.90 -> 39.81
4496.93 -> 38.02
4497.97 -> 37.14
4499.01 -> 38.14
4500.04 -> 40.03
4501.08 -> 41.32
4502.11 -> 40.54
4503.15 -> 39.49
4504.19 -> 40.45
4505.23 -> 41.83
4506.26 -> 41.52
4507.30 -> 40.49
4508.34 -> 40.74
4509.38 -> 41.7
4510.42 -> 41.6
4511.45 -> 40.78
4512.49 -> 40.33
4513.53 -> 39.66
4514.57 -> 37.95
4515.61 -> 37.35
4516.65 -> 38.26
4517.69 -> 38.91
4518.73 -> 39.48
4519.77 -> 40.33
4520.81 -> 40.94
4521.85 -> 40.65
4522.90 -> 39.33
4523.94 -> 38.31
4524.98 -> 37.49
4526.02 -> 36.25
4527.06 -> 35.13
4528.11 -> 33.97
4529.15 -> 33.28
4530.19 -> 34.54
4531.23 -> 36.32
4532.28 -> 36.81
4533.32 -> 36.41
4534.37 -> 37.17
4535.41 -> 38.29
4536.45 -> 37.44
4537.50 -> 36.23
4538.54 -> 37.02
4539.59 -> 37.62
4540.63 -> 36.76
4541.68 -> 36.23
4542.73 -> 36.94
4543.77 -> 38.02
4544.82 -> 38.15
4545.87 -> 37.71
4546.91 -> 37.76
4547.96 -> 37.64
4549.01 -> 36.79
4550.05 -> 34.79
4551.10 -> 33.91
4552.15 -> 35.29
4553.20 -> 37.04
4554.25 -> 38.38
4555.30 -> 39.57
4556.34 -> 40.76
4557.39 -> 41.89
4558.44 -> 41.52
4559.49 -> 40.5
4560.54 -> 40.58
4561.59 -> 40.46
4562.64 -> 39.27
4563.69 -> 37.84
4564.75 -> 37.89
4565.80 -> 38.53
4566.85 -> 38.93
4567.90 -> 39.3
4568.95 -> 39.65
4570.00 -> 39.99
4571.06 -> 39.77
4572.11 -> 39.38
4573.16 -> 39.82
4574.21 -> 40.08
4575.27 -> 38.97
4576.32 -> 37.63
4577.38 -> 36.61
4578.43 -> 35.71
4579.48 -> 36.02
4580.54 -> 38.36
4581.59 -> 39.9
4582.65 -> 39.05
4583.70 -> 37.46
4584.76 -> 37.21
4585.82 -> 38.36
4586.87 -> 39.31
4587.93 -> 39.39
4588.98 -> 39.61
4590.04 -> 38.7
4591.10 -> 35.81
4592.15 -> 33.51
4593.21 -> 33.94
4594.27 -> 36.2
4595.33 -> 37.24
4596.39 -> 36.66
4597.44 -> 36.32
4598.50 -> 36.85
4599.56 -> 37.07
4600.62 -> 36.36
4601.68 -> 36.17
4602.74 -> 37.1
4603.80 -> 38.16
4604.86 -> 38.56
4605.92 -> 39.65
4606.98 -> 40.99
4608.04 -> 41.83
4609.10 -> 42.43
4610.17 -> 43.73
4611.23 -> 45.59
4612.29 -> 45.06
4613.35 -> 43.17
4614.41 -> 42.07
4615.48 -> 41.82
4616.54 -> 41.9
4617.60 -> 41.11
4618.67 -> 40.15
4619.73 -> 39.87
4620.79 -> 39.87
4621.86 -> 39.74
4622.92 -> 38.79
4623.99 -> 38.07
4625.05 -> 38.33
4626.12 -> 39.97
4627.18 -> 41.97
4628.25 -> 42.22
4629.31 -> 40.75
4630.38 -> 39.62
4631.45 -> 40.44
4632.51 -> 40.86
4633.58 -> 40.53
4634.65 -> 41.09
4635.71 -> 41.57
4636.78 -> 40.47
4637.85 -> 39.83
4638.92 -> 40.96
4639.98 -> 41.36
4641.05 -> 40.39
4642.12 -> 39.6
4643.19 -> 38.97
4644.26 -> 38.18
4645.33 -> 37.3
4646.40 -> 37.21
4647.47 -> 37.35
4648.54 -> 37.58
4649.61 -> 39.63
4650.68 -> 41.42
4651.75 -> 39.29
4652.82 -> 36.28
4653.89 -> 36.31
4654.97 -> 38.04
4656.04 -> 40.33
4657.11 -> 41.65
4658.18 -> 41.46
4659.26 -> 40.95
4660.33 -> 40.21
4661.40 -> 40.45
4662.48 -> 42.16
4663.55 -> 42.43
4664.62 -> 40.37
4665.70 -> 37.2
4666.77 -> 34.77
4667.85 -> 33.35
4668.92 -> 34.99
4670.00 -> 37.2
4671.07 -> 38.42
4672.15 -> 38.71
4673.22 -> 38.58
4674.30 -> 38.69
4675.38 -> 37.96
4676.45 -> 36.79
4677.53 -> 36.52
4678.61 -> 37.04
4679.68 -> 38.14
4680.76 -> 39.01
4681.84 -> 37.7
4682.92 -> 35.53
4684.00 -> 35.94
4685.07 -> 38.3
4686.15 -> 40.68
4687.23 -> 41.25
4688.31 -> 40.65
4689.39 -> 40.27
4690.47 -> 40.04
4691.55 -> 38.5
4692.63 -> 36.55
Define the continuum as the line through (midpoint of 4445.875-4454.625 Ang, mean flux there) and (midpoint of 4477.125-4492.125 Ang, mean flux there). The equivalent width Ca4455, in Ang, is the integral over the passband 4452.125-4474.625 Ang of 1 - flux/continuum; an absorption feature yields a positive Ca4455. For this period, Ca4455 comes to 2.0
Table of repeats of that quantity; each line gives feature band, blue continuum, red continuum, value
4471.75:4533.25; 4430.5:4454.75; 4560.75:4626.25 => -2.5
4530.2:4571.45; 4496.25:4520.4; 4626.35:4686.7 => 1.6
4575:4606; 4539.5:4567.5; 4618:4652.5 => 1.2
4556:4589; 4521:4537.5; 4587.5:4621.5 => -0.7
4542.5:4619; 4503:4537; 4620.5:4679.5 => 0.1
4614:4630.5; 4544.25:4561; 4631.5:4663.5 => -0.4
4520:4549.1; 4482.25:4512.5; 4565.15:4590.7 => 1.3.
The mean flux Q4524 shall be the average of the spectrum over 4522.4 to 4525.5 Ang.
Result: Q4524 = 38.4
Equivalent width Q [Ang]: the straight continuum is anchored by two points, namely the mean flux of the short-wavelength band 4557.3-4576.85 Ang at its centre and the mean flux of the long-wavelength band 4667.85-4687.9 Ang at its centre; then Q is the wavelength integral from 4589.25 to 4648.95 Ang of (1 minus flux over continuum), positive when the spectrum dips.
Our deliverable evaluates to -1.2 Ang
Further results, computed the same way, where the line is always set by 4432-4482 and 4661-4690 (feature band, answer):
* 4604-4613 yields -1.2 Ang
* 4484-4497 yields -1.0 Ang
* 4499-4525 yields -3.0 Ang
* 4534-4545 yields -0.3 Ang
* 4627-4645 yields -1.3 Ang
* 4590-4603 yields 0.3 Ang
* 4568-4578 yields -0.6 Ang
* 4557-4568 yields -0.9 Ang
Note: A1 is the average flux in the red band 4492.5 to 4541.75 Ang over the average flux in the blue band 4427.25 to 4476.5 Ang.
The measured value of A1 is 1.11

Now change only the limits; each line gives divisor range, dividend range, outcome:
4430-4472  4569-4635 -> 1.14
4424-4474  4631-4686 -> 1.12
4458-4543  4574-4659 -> 1.05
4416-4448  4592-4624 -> 1.12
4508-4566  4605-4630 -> 1.08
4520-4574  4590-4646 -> 1.04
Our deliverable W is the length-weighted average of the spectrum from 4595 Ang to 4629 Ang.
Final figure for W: 40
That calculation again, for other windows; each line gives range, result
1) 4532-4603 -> 37.9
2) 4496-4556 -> 38.2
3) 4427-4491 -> 35.4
